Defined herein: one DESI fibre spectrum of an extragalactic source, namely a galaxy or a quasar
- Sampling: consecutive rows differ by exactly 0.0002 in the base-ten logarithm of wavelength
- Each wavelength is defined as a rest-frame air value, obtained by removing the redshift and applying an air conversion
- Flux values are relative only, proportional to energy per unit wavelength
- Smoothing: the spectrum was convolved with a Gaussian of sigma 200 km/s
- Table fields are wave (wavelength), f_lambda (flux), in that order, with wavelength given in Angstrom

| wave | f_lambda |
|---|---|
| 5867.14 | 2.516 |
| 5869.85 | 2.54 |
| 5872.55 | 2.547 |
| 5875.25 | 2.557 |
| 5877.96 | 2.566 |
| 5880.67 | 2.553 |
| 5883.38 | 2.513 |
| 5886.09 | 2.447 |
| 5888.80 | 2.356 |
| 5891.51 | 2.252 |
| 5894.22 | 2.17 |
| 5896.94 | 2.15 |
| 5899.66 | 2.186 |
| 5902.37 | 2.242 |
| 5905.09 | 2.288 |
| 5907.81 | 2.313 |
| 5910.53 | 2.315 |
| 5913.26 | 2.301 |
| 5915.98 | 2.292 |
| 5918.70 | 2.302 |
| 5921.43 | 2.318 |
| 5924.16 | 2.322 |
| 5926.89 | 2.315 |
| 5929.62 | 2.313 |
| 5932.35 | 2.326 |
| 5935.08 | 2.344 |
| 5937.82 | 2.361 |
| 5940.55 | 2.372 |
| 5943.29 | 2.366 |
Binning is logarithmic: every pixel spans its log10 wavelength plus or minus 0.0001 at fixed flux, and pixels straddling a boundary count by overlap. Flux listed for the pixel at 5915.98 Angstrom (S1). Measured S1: 2.292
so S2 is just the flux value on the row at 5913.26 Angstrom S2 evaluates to 2.301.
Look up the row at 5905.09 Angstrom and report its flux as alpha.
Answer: 2.288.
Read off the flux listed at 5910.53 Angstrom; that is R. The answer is 2.315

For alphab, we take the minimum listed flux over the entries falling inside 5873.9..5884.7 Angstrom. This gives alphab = 2.513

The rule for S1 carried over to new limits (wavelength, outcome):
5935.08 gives 2.344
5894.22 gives 2.17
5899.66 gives 2.186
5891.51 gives 2.252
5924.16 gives 2.322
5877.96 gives 2.566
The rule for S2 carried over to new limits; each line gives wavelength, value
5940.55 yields 2.372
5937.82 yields 2.361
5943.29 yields 2.366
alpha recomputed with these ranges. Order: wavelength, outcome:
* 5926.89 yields 2.315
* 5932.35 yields 2.326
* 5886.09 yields 2.447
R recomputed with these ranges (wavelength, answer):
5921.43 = 2.318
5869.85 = 2.54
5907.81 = 2.313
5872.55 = 2.547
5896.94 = 2.15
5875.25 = 2.557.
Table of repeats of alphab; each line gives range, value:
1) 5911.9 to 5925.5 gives 2.292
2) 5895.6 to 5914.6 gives 2.15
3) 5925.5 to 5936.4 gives 2.313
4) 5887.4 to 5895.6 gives 2.17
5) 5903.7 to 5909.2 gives 2.288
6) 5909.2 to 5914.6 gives 2.301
